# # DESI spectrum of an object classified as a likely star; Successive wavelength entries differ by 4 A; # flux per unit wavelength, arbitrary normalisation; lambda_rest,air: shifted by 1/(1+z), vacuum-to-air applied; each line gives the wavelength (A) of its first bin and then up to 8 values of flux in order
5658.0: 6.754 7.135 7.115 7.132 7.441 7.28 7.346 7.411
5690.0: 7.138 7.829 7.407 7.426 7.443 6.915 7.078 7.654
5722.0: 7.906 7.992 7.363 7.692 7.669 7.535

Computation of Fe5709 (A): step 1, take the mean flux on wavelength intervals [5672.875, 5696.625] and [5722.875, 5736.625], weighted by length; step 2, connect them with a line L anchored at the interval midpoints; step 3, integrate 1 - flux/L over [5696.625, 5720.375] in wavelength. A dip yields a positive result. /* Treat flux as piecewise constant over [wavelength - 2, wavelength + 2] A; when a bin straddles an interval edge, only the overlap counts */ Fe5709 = 0.7 A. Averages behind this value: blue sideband 7.41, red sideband 7.7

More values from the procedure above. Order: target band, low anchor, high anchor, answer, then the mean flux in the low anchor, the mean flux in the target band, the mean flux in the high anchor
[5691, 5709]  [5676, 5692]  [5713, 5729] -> 0.0 A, 7.29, 7.47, 7.68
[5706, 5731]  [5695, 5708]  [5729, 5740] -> 0.1 A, 7.46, 7.49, 7.59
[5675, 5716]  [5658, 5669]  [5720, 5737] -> 0.3 A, 7.06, 7.33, 7.73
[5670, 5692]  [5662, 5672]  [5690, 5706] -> -0.1 A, 7.13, 7.31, 7.49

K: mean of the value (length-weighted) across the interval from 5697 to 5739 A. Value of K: 7.5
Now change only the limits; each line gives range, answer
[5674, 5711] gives 7.37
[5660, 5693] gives 7.27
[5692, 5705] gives 7.55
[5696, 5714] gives 7.27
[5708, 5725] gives 7.42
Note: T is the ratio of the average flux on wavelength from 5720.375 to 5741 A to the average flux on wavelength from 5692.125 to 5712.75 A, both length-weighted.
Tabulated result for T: 1.0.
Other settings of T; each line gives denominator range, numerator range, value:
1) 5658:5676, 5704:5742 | 1.05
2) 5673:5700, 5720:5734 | 1.05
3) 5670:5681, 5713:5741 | 1.04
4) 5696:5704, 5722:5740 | 1.04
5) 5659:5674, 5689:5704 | 1.05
